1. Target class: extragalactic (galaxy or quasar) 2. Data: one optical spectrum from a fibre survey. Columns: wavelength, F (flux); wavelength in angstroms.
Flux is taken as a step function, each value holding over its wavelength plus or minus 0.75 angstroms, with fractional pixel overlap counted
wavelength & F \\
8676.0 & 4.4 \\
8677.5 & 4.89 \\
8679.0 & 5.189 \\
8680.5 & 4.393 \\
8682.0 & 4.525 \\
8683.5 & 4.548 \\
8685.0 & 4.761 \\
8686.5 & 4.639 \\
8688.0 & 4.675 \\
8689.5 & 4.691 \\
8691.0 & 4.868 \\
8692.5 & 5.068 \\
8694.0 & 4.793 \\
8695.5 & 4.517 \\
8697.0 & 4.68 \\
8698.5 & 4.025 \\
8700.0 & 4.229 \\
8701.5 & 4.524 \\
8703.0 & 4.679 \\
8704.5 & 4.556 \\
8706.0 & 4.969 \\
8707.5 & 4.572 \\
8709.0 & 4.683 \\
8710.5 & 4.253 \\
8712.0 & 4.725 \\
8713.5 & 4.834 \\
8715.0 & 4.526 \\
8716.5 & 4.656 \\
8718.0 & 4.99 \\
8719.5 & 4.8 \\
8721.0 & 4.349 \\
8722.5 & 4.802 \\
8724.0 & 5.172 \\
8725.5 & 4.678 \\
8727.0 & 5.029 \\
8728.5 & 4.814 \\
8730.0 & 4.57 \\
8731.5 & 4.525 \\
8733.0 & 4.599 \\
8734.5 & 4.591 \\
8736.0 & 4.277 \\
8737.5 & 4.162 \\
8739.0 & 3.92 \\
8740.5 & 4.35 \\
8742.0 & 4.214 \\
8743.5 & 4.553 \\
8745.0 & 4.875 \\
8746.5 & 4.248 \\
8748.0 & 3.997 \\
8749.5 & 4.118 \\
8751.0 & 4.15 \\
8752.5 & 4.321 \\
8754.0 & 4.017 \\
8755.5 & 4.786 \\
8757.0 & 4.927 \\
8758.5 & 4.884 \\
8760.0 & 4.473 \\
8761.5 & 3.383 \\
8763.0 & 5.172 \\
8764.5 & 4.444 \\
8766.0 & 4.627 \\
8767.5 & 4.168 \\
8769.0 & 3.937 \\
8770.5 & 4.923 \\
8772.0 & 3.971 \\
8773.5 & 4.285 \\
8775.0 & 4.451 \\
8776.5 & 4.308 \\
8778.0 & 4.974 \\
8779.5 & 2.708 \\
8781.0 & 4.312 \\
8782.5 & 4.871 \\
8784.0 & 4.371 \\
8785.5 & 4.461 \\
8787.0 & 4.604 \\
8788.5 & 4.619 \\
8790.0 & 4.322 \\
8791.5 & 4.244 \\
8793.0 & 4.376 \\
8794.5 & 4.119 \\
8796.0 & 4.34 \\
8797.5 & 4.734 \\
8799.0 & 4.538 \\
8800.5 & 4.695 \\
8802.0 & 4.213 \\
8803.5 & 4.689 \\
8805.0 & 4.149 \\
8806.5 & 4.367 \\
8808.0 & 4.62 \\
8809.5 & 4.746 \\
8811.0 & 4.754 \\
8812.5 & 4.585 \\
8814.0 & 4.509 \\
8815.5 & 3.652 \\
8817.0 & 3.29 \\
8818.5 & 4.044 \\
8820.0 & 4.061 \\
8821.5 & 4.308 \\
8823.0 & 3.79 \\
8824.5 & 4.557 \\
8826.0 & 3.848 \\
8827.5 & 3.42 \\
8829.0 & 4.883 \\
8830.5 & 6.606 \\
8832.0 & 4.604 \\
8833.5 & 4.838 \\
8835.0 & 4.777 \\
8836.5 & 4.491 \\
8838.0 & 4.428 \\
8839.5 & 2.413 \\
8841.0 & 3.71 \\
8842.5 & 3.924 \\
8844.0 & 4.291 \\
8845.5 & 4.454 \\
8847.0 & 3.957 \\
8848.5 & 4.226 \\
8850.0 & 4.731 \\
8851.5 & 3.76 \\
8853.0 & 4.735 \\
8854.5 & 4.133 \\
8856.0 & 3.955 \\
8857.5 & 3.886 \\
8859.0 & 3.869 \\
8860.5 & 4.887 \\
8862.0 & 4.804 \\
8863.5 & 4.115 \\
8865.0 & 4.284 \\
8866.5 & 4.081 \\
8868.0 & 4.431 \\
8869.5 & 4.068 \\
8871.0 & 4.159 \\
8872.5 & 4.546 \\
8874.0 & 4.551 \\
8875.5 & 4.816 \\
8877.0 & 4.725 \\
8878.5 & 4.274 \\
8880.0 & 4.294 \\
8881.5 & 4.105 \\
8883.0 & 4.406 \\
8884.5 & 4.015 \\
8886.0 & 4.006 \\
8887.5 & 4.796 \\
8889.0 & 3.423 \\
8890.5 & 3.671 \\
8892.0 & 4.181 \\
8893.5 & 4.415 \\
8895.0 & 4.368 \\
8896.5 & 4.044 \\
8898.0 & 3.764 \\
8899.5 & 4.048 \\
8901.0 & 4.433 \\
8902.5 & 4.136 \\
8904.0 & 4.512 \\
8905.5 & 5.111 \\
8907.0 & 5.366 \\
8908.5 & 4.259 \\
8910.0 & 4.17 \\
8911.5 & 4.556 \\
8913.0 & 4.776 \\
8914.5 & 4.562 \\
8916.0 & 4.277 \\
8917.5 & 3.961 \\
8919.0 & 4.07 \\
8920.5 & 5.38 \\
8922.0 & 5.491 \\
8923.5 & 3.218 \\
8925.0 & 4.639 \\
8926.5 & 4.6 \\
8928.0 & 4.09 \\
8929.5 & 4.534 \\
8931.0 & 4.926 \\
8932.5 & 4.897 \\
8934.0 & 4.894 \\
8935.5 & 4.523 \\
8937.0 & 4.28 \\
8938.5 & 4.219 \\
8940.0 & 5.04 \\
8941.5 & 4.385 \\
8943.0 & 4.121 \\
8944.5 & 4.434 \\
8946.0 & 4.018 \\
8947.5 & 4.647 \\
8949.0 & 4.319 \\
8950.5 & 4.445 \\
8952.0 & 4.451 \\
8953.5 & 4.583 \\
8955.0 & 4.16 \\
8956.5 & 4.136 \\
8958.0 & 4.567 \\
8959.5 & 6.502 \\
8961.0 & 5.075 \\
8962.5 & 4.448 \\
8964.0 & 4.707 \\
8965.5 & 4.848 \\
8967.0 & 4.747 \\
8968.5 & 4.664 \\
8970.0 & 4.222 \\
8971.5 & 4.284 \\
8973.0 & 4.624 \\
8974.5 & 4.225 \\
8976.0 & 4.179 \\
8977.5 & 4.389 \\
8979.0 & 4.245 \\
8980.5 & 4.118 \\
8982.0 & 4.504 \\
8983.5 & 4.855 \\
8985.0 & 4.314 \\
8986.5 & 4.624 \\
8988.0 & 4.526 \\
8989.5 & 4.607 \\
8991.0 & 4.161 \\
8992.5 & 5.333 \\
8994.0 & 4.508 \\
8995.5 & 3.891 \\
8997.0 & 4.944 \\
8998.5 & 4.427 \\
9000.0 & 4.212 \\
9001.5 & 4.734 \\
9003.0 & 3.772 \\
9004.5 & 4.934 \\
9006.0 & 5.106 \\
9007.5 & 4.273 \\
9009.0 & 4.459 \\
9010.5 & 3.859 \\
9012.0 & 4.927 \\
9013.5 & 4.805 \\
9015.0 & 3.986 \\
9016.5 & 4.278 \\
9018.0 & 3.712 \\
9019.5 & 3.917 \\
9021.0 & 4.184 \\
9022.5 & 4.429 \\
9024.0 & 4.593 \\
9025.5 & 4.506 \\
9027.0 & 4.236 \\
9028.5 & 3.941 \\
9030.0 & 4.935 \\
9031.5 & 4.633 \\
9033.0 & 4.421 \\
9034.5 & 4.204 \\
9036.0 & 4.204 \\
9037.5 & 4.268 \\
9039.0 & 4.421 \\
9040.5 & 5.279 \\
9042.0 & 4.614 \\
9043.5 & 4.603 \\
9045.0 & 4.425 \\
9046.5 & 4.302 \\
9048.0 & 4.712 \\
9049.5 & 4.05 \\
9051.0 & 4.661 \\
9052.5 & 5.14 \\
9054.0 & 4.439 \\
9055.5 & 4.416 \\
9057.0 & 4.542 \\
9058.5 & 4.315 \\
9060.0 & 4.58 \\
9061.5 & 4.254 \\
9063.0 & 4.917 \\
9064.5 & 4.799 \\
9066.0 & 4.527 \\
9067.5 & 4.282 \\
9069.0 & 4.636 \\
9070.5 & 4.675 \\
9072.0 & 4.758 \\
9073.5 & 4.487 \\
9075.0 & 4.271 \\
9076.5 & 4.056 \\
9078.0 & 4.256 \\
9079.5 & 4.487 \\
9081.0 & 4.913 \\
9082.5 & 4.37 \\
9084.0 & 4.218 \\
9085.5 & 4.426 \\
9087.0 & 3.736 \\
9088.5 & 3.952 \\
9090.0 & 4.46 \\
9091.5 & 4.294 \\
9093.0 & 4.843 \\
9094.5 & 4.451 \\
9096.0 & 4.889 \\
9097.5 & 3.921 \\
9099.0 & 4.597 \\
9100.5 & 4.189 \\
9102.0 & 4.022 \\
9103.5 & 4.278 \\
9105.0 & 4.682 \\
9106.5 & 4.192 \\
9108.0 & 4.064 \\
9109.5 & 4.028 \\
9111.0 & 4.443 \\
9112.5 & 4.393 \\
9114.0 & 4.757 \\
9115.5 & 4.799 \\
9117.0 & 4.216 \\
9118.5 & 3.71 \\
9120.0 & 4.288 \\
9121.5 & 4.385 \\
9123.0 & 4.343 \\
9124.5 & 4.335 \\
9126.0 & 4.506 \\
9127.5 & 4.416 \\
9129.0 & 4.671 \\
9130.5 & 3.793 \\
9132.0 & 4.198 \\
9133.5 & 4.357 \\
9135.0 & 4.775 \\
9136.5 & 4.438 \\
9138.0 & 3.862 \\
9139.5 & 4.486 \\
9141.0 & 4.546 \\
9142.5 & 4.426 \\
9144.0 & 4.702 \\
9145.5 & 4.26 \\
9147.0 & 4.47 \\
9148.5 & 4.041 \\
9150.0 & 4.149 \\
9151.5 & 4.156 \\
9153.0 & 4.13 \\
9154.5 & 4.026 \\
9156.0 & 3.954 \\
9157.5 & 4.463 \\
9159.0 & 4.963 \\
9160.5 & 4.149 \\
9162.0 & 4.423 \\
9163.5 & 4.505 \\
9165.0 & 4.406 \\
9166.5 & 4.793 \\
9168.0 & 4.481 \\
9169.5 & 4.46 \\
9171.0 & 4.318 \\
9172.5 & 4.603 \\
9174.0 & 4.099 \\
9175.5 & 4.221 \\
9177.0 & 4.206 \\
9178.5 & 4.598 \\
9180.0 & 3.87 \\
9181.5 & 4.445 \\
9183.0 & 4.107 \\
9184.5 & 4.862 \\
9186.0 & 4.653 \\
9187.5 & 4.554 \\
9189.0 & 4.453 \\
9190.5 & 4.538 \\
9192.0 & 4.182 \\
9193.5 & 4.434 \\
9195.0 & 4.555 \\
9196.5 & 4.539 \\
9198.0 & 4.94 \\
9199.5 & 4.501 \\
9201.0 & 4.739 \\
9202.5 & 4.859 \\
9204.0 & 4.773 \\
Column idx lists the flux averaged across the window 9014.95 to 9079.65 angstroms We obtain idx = 4.44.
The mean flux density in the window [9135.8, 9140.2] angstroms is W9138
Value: 4.26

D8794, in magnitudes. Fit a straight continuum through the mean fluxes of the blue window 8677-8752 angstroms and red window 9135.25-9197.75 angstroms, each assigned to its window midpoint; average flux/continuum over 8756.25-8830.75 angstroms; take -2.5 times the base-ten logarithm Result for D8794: 0.04 mag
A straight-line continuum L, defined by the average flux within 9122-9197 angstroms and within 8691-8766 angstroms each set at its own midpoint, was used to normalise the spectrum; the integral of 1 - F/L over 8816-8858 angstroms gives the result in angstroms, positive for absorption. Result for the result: 2.7 angstroms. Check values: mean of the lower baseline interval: 4.54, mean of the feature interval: 4.22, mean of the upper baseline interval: 4.38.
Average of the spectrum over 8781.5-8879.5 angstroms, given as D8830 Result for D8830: 4.34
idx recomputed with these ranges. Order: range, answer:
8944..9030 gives 4.47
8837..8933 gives 4.31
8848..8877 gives 4.33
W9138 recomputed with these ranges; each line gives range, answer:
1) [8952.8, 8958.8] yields 4.38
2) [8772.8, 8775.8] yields 4.37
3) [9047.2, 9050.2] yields 4.39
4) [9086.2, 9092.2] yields 4.11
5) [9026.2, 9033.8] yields 4.43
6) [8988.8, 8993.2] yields 4.69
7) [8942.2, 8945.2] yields 4.28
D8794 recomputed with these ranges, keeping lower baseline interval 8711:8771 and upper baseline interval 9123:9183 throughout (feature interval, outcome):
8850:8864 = 0.05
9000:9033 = 0.00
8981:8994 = -0.04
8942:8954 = 0.01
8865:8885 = 0.03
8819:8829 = 0.11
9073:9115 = 0.01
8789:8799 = 0.03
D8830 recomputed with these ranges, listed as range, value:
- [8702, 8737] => 4.68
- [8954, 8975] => 4.66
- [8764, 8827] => 4.32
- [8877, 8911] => 4.28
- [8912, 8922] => 4.58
